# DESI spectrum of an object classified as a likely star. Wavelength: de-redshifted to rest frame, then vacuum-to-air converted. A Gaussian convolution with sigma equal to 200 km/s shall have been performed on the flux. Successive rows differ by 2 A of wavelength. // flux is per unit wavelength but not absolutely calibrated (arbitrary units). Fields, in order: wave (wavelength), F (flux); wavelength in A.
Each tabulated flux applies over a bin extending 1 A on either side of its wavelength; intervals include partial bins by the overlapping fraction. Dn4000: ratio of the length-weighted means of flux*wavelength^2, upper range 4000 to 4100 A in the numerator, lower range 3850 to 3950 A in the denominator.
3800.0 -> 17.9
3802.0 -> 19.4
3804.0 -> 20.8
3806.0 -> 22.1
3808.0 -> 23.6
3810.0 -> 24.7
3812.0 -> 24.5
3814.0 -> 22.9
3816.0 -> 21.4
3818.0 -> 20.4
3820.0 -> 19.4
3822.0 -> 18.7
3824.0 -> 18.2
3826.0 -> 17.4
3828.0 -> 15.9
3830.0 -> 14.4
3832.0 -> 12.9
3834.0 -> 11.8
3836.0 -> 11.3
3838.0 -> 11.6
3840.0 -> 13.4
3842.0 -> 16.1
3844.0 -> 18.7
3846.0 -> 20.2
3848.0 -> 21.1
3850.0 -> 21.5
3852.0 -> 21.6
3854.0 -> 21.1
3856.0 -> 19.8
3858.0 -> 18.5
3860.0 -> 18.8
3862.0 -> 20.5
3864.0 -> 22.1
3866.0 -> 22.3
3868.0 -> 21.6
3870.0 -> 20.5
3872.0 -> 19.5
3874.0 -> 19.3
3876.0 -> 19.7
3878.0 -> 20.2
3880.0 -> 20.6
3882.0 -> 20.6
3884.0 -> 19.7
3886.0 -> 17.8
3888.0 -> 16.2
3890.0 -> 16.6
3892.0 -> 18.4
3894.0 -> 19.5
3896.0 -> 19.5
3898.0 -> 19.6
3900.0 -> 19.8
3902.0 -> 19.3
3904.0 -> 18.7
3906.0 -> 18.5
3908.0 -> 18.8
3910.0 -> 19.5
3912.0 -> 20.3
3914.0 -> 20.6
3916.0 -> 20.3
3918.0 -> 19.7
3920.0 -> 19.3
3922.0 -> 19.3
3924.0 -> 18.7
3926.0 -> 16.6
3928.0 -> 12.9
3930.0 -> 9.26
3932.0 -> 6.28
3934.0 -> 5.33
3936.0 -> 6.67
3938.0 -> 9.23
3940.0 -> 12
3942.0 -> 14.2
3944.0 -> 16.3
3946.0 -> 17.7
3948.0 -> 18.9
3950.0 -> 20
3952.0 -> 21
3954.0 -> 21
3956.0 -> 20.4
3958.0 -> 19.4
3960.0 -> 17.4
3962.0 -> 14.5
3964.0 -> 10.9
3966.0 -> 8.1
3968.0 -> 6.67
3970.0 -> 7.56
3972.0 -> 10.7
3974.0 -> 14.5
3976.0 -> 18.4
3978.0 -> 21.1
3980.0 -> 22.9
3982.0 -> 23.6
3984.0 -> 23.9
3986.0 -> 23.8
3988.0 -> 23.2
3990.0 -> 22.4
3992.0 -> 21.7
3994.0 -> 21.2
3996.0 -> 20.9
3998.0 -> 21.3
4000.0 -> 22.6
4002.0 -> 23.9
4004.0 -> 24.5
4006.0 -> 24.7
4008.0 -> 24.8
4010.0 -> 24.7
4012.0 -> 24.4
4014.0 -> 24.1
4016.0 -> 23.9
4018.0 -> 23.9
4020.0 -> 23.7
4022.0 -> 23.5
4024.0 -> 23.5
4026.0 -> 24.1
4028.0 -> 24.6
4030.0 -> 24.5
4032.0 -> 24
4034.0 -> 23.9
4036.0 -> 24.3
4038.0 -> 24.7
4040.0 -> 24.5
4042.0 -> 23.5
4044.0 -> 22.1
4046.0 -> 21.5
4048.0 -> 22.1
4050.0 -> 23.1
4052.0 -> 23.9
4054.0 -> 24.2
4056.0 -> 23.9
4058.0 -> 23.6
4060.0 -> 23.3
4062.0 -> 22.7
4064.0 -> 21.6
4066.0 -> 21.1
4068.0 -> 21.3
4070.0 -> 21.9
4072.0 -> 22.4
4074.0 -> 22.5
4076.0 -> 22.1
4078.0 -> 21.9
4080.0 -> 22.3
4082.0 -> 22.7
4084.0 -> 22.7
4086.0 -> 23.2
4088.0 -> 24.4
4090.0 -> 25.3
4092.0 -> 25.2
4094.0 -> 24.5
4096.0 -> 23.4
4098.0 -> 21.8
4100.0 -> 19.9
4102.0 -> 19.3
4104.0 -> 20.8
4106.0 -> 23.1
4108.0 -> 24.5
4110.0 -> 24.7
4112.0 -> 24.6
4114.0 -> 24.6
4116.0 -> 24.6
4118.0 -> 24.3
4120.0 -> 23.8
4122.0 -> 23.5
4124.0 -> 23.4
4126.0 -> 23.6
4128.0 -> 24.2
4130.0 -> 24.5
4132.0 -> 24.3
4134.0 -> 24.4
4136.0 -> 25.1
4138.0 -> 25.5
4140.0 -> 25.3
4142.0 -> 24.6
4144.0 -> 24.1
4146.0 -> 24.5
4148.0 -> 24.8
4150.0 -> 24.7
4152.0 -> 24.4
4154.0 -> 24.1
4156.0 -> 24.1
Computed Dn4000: 1.4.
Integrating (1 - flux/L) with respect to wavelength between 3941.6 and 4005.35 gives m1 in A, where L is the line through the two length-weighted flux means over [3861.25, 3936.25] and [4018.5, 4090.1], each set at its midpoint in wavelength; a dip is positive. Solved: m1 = 6.0 A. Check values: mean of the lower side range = 18.1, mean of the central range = 18.7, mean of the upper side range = 23.2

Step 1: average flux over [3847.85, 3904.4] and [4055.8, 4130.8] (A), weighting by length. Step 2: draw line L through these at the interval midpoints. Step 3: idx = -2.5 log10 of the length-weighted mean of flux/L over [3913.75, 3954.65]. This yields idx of 0.32 mag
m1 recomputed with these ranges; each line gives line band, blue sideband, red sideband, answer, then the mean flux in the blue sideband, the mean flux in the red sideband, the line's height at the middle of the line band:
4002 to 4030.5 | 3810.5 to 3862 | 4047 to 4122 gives -3.3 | 18.2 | 23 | 21.7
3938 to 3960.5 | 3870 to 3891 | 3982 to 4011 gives 4.0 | 19.1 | 23.1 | 21.5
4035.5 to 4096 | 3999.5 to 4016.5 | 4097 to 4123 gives 1.2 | 24.2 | 23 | 23.6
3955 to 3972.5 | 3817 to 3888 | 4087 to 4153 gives 6.6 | 18.5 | 23.9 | 20.7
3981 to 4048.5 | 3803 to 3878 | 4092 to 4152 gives -4.4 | 19.2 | 23.8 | 22.1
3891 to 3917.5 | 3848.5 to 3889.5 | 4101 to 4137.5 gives 1.5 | 20.1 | 23.8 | 20.6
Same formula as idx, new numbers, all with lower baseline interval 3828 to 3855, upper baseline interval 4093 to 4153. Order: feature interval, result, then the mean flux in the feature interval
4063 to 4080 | 0.03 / 21.9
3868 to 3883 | -0.16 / 20.2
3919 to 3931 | 0.17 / 16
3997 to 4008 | -0.14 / 23.5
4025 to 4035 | -0.13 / 24.2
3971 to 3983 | 0.09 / 18.5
